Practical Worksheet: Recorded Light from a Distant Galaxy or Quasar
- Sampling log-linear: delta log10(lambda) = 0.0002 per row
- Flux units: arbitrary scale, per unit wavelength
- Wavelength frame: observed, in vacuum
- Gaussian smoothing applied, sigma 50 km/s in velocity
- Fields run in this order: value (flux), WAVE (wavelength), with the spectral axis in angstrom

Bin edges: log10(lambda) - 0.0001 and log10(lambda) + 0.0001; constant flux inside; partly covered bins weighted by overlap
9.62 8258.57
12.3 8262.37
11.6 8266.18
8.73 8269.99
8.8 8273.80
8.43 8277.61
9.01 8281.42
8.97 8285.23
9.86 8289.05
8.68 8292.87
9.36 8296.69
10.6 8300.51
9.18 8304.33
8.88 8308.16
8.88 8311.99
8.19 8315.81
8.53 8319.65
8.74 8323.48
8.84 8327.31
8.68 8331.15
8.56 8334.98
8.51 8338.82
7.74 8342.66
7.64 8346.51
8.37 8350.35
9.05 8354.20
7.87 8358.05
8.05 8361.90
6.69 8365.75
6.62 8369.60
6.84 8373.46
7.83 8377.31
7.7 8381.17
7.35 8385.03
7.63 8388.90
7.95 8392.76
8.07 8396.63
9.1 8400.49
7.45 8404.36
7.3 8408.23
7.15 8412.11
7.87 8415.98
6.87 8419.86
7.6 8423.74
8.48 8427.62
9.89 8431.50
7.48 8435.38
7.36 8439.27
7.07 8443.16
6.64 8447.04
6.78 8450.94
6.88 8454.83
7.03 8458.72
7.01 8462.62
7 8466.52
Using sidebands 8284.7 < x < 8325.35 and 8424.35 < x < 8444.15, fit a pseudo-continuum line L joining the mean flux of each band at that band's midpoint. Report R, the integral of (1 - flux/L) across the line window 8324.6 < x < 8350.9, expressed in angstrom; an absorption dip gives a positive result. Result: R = 1.4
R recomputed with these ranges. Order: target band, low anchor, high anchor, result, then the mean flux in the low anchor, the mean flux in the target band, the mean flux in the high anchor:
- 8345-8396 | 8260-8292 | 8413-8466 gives 4.3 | 9.68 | 7.67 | 7.44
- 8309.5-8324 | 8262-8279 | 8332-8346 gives 0.3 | 9.8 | 8.58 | 8.24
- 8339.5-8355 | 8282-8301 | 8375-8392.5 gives 0.3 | 9.38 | 8.16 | 7.64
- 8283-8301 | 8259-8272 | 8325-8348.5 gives 0.8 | 10.7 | 9.4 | 8.34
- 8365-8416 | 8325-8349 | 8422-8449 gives 3.1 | 8.34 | 7.55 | 7.79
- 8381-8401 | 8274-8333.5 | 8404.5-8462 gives 0.1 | 8.98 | 7.91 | 7.45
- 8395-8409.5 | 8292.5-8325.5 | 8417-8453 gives -0.1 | 9.02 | 8.01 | 7.58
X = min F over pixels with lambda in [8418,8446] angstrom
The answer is 6.87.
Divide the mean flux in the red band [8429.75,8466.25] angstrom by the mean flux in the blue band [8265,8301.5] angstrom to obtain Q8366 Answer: 0.78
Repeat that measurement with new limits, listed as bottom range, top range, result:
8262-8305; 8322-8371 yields 0.85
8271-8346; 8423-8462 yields 0.85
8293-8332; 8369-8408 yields 0.85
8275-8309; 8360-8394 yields 0.80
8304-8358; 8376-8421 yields 0.90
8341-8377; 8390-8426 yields 1.01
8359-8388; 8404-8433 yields 1.07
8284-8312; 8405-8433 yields 0.84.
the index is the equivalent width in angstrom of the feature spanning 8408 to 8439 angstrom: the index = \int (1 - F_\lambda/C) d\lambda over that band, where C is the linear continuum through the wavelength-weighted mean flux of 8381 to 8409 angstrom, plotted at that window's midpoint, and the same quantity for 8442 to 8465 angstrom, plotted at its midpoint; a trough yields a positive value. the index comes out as -1.9 angstrom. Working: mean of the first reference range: 7.85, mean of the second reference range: 6.9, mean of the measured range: 7.83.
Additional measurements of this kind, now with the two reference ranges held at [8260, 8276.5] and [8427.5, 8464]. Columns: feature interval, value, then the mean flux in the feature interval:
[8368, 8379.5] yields 1.9 angstrom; 7.12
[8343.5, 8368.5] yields 2.7 angstrom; 7.89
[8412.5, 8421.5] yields 0.6 angstrom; 7.35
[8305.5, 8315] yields 0.7 angstrom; 8.82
